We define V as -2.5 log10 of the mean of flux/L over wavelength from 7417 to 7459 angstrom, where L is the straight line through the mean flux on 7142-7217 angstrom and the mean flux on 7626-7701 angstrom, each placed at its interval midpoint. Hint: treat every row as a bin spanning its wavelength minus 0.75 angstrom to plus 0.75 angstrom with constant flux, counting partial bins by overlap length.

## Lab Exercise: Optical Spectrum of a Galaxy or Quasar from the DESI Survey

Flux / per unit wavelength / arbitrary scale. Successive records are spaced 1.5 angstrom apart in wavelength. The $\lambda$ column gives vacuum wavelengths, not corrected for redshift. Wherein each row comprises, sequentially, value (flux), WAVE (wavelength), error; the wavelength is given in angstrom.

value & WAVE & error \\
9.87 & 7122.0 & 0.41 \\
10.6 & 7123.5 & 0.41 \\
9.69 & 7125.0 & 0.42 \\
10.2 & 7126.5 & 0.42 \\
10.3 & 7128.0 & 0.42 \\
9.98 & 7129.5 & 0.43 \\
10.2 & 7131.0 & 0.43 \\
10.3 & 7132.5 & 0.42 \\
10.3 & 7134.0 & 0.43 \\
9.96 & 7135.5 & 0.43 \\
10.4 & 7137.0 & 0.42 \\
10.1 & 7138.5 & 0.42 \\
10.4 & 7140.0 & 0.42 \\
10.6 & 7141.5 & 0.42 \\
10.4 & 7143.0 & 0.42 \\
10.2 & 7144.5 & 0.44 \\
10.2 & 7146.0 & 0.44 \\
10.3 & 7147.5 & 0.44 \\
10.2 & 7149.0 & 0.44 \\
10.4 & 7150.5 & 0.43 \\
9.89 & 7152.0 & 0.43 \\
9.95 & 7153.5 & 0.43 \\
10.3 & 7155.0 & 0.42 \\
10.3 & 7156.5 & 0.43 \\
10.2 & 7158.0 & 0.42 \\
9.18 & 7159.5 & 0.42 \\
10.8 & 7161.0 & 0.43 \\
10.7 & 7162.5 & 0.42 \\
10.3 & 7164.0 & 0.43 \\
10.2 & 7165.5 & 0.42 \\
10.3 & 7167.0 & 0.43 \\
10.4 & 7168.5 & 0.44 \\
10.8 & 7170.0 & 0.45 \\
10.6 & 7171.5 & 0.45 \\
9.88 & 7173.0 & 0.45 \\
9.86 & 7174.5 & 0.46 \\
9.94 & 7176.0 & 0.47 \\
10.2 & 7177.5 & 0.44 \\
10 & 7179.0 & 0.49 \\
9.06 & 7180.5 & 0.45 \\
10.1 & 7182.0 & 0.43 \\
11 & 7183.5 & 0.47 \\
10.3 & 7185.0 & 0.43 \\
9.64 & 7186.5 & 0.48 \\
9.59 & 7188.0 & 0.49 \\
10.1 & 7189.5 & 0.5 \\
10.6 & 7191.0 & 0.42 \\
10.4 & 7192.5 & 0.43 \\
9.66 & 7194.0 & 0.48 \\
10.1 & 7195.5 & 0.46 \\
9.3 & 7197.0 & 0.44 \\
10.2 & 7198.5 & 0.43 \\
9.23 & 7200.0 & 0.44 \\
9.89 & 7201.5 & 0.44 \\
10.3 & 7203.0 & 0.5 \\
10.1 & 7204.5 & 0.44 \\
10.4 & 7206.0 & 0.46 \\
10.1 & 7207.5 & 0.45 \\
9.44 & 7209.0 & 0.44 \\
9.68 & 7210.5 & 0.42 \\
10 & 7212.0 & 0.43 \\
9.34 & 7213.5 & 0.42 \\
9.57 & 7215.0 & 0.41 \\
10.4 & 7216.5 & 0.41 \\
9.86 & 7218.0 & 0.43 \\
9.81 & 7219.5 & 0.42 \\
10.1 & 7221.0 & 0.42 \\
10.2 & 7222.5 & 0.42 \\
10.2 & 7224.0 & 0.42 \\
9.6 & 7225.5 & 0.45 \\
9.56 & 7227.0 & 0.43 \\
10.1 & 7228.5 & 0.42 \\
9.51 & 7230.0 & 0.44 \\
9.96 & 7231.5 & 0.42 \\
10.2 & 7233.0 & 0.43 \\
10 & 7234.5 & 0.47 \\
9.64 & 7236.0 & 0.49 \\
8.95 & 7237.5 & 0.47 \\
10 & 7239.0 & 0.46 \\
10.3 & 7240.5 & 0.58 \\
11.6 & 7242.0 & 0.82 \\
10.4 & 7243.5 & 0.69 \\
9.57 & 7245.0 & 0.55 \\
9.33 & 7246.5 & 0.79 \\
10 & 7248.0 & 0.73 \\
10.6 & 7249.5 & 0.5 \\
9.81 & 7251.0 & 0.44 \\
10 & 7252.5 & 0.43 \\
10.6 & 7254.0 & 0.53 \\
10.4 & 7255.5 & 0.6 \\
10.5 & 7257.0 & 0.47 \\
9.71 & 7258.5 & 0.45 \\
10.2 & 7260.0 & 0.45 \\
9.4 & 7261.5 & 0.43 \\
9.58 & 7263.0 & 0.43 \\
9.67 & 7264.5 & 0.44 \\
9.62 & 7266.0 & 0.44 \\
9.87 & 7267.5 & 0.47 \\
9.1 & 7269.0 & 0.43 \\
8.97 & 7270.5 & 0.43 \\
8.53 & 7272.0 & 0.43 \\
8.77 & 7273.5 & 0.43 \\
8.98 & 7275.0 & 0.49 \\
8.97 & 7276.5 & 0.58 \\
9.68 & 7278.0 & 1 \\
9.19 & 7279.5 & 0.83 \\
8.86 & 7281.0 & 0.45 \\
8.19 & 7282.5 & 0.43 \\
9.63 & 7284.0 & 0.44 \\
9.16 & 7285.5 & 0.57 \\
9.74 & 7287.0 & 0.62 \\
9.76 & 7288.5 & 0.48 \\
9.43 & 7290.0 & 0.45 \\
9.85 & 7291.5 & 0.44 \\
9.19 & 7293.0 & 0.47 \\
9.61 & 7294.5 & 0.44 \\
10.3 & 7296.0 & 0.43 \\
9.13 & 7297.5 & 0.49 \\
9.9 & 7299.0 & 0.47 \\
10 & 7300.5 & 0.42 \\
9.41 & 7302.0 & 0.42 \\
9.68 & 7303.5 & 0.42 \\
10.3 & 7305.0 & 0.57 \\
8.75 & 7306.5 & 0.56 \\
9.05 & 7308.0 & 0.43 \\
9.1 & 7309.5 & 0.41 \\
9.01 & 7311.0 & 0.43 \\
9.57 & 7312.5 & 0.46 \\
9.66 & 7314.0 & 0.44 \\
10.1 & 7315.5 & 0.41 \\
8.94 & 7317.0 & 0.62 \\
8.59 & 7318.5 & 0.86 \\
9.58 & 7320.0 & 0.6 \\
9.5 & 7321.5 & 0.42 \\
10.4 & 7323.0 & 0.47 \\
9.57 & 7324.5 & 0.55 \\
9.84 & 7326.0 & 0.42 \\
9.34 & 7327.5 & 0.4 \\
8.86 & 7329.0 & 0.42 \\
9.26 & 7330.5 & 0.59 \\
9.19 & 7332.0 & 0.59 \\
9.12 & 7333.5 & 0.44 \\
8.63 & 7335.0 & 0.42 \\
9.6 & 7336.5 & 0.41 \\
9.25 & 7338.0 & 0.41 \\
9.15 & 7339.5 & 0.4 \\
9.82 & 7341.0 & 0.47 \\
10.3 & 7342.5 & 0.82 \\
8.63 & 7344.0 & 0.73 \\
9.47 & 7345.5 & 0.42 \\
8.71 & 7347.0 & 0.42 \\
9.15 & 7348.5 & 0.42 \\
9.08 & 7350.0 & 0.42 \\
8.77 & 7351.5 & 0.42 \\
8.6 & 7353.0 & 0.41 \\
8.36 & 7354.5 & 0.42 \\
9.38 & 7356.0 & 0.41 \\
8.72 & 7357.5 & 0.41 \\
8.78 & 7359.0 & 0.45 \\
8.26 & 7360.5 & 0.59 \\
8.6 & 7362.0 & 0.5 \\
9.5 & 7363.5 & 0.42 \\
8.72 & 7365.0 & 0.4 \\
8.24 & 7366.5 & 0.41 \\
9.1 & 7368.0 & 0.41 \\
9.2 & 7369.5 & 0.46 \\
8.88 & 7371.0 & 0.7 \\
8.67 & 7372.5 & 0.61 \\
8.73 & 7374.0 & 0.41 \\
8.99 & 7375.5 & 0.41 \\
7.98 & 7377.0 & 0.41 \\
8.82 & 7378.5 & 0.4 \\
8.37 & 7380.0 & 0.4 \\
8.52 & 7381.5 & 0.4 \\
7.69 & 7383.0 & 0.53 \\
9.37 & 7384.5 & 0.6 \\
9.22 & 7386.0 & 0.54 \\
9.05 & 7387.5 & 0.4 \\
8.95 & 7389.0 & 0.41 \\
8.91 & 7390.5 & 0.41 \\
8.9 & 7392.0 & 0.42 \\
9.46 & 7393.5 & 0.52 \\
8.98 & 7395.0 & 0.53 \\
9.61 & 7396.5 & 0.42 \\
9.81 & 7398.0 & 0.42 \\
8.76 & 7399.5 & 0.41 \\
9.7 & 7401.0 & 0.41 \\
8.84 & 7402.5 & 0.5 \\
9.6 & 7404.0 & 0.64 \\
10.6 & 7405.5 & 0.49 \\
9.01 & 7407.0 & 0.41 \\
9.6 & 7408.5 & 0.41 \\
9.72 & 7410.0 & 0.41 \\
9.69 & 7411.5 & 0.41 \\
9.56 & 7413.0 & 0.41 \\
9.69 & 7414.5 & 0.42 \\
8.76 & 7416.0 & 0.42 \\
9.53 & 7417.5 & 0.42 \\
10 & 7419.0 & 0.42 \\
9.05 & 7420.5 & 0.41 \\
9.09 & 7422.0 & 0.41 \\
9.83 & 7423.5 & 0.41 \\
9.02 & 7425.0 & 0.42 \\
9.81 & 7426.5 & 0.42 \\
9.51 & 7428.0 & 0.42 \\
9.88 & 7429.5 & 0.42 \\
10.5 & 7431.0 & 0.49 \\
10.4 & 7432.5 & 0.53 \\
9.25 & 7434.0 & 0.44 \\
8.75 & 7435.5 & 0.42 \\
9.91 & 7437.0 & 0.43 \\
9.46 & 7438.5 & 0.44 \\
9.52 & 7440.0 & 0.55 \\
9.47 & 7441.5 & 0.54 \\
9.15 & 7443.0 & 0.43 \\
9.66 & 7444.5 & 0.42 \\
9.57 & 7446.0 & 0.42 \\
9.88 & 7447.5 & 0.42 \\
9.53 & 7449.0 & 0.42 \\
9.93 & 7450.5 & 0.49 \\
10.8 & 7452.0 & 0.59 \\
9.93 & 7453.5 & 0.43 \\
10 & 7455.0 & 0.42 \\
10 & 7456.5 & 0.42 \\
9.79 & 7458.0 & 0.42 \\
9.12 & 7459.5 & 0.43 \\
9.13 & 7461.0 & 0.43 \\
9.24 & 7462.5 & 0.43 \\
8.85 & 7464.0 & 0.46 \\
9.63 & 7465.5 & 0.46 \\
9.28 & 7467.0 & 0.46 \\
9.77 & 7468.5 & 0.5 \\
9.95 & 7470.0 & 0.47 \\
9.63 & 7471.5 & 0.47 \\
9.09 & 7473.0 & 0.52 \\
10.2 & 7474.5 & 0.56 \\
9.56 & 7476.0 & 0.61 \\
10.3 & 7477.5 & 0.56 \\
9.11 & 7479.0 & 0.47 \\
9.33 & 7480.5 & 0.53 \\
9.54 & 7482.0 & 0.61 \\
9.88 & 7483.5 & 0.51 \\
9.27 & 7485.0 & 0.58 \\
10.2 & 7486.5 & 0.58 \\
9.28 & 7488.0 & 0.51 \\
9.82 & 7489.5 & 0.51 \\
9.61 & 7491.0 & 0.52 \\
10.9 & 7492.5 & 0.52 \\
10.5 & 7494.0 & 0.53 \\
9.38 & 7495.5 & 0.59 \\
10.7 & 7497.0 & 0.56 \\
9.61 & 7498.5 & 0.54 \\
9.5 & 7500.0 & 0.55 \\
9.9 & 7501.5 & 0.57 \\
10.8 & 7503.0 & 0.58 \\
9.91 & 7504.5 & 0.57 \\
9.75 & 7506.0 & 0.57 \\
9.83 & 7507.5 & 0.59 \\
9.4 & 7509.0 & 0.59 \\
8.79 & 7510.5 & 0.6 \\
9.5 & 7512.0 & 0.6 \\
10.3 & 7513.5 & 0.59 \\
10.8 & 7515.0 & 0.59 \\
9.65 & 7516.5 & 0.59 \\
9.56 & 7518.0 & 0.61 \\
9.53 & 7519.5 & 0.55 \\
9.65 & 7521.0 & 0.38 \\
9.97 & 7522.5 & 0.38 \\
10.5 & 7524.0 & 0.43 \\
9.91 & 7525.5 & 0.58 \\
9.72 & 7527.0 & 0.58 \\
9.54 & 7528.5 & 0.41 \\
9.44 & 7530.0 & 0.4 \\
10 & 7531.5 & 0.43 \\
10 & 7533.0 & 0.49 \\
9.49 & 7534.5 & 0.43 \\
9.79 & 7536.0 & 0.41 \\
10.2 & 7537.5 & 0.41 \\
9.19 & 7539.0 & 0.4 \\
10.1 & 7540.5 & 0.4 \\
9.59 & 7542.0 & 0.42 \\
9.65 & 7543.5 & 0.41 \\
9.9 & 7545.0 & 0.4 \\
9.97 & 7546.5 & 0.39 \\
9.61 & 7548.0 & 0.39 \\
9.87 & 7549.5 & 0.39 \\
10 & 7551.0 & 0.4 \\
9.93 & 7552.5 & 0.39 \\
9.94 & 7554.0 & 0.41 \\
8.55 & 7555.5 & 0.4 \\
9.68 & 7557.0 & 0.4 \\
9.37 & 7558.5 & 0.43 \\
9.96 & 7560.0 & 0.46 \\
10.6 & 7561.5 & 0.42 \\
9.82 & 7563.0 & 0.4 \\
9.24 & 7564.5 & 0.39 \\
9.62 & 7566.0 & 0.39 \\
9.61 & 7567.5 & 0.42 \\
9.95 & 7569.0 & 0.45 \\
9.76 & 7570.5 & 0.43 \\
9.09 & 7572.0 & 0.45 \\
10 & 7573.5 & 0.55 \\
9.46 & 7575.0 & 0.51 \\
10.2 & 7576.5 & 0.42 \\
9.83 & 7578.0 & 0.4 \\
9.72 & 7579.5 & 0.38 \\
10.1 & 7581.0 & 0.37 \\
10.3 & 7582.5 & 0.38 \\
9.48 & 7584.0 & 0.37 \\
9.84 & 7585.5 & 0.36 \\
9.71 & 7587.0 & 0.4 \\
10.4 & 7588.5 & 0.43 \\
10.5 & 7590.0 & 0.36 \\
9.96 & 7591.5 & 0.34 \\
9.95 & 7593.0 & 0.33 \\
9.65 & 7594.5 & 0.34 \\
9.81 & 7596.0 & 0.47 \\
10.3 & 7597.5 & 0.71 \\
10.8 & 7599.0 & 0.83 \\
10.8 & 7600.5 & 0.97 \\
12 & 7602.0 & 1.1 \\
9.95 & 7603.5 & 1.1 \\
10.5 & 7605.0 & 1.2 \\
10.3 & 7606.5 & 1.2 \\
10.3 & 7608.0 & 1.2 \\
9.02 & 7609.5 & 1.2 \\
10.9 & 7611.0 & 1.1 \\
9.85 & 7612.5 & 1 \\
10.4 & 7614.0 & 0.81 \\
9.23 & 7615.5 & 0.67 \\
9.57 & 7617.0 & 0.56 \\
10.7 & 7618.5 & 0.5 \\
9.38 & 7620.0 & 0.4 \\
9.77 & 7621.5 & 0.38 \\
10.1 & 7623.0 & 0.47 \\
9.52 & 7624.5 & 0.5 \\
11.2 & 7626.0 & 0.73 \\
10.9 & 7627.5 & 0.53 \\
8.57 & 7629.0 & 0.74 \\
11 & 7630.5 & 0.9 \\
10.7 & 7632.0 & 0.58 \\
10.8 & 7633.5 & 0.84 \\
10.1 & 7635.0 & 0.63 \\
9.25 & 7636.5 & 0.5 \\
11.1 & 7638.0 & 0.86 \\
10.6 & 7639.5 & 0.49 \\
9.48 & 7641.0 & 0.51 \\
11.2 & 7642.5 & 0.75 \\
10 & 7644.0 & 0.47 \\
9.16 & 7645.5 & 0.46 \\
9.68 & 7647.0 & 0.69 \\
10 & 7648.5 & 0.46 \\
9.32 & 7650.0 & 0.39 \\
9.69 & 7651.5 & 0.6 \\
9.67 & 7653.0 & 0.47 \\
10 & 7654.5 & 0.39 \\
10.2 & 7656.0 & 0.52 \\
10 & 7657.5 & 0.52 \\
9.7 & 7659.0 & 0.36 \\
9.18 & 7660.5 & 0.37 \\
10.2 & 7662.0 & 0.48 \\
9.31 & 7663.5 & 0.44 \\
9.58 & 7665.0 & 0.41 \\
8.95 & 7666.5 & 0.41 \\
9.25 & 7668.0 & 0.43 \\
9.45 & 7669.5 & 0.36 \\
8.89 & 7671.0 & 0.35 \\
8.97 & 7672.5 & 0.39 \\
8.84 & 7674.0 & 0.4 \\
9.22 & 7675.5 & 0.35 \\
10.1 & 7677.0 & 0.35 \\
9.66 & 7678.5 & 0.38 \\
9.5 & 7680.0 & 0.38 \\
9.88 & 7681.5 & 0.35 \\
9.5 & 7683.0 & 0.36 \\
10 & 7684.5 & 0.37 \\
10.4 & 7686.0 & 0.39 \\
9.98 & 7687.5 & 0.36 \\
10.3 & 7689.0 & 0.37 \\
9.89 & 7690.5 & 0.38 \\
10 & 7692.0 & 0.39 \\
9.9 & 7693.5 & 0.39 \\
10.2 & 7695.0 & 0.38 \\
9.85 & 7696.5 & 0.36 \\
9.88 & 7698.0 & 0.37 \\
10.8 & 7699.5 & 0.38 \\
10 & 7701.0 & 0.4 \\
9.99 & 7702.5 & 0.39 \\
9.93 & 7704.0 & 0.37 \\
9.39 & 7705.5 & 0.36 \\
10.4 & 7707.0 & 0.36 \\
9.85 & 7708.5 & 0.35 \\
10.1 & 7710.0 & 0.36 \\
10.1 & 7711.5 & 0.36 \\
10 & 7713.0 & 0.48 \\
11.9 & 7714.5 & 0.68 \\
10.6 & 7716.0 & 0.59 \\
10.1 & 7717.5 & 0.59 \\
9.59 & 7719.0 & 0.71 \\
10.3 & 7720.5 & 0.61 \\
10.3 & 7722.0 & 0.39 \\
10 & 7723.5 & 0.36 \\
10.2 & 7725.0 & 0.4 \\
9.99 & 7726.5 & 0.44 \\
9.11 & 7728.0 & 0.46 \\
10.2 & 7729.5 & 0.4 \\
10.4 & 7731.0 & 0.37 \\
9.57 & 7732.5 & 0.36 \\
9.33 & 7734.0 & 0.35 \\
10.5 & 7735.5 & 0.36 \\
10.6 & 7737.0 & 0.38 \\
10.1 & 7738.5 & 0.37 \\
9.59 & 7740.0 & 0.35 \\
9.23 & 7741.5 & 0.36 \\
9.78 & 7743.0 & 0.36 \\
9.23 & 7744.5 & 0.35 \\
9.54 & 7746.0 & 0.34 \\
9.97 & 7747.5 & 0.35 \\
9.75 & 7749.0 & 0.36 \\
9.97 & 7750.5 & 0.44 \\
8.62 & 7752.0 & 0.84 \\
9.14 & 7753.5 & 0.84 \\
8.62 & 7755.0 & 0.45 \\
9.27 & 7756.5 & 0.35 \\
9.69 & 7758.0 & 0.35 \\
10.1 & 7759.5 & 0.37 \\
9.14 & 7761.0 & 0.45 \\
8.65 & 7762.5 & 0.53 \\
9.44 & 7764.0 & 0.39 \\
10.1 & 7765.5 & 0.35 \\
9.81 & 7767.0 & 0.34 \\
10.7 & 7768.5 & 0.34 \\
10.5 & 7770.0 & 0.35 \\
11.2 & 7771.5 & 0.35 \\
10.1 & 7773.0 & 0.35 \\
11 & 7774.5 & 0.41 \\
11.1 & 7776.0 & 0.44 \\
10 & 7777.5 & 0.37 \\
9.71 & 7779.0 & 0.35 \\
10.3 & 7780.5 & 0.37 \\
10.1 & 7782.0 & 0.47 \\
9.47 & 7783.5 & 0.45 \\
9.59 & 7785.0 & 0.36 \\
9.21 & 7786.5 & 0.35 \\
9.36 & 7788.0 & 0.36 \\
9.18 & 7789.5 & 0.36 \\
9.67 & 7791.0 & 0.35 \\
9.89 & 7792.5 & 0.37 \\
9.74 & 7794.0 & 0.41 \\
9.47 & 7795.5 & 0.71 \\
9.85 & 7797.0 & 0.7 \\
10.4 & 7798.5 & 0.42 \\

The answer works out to 0.03 mag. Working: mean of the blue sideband 10.1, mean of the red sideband 9.87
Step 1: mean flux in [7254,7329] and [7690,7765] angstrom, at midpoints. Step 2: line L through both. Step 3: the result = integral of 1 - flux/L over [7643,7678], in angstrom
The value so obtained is 0.9 angstrom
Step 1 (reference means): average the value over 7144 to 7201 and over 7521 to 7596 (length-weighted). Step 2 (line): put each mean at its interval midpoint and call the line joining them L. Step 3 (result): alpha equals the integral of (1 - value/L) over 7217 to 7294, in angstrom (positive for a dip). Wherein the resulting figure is 2.6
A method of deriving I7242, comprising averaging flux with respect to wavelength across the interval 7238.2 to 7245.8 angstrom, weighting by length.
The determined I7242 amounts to 10.4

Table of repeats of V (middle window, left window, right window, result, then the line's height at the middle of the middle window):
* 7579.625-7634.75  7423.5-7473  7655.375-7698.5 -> -0.06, 9.66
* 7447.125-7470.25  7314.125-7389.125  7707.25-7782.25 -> -0.04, 9.28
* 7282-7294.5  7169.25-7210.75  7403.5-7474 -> 0.05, 9.85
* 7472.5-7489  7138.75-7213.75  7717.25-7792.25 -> 0.04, 9.96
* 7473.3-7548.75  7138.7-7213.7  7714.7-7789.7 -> 0.02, 9.96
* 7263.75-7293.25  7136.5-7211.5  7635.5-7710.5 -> 0.09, 10.1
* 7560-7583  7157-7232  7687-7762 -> 0.01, 9.93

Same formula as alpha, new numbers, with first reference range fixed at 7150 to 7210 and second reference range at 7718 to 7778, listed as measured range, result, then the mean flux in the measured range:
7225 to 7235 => 0.2 angstrom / 9.85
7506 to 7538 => 0.5 angstrom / 9.78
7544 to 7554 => 0.1 angstrom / 9.88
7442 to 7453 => 0.2 angstrom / 9.78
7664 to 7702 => 0.6 angstrom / 9.72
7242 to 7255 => -0.1 angstrom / 10.1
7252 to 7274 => 0.9 angstrom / 9.67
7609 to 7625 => 0.1 angstrom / 9.88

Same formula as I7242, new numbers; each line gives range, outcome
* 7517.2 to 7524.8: 9.84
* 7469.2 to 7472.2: 9.79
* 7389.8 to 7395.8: 9.07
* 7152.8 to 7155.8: 10.1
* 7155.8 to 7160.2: 9.9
